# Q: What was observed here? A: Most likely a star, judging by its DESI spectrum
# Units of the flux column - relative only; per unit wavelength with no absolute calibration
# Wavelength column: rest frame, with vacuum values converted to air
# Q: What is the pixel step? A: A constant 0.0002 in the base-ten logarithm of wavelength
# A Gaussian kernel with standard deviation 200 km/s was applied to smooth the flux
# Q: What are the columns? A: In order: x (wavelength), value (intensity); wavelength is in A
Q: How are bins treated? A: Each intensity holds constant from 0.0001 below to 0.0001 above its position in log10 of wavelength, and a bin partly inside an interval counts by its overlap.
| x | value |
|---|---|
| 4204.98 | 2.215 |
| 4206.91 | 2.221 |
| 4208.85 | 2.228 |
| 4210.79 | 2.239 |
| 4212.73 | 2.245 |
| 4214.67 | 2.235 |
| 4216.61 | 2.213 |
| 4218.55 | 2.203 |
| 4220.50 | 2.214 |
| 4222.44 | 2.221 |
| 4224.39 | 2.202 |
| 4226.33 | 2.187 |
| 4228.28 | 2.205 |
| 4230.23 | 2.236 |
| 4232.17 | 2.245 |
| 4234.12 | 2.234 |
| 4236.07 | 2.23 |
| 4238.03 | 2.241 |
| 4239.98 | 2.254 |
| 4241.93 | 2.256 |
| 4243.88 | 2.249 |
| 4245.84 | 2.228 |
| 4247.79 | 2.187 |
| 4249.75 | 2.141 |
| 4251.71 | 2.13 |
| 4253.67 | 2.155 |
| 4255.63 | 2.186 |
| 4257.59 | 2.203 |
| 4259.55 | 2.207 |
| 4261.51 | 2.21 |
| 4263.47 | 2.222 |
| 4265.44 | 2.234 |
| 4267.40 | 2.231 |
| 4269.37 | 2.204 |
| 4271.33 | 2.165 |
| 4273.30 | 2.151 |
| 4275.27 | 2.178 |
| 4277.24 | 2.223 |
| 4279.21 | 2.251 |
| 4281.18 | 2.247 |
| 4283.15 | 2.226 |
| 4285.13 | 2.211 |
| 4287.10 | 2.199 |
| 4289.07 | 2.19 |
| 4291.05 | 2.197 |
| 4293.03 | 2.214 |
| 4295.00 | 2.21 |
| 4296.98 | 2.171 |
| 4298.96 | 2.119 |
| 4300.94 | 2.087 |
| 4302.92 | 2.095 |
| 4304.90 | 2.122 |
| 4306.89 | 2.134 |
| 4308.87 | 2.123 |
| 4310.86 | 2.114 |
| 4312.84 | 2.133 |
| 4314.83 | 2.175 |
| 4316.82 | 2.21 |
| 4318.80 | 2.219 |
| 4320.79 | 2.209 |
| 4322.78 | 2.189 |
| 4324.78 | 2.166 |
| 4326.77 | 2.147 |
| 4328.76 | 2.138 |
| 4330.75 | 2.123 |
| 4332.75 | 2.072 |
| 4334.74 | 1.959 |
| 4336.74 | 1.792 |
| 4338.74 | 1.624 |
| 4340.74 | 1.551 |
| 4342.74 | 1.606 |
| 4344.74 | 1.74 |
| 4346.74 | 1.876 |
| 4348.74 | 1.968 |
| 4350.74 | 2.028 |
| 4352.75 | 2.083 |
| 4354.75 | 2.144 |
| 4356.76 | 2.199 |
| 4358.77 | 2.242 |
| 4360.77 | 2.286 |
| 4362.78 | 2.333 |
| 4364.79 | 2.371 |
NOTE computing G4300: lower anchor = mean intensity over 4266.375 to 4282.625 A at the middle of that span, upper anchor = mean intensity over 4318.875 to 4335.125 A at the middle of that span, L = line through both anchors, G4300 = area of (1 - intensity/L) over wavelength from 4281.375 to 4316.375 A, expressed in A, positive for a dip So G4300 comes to 0.2 A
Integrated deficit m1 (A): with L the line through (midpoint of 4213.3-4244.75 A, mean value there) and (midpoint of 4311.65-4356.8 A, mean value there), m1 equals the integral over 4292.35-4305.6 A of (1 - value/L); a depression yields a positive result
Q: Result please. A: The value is -0.4 A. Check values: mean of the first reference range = 2.23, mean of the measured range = 2.15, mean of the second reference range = 2.01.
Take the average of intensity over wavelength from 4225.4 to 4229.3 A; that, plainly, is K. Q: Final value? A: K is 2.19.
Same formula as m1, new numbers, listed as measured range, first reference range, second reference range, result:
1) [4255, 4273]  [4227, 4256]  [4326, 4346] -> -0.6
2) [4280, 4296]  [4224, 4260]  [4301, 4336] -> -0.4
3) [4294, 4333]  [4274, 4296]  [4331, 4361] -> -1.2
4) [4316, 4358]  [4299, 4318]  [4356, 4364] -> 3.9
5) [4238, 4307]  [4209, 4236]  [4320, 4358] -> -2.4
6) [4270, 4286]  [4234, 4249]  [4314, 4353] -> -0.5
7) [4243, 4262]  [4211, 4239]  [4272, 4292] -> 0.2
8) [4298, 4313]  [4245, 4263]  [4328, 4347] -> -1.1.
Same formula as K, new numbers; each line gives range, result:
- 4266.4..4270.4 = 2.22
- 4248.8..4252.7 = 2.13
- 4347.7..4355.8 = 2.06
